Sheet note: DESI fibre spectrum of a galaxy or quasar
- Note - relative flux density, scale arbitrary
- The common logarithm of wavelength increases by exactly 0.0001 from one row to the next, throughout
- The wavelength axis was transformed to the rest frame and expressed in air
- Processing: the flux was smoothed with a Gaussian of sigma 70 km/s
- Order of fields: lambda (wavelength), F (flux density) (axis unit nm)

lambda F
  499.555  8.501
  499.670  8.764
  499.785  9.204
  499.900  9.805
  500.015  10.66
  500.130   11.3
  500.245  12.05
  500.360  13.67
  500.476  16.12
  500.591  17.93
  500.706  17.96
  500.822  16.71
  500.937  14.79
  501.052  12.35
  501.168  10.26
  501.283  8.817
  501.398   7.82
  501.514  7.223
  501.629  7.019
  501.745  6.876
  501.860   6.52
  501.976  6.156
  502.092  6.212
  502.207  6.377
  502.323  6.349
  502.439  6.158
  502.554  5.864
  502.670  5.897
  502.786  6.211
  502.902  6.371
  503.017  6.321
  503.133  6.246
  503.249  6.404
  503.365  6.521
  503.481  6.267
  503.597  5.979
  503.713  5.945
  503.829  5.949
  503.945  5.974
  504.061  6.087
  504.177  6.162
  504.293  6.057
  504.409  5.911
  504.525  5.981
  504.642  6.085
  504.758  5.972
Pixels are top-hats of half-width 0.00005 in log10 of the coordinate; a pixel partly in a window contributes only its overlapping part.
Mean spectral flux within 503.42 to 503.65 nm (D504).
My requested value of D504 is 6.13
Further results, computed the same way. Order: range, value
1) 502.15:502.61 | 6.19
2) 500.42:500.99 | 16.7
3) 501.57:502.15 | 6.56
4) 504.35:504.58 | 5.95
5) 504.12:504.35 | 6.11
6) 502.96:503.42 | 6.37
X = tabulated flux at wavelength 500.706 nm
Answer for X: 17.96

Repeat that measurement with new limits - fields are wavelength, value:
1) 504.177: 6.162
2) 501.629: 7.019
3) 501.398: 7.82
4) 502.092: 6.212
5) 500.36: 13.67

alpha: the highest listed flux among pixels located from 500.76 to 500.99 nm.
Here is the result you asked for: 16.71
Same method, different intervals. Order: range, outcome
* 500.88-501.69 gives 14.79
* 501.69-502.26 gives 6.876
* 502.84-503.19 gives 6.371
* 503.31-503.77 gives 6.521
